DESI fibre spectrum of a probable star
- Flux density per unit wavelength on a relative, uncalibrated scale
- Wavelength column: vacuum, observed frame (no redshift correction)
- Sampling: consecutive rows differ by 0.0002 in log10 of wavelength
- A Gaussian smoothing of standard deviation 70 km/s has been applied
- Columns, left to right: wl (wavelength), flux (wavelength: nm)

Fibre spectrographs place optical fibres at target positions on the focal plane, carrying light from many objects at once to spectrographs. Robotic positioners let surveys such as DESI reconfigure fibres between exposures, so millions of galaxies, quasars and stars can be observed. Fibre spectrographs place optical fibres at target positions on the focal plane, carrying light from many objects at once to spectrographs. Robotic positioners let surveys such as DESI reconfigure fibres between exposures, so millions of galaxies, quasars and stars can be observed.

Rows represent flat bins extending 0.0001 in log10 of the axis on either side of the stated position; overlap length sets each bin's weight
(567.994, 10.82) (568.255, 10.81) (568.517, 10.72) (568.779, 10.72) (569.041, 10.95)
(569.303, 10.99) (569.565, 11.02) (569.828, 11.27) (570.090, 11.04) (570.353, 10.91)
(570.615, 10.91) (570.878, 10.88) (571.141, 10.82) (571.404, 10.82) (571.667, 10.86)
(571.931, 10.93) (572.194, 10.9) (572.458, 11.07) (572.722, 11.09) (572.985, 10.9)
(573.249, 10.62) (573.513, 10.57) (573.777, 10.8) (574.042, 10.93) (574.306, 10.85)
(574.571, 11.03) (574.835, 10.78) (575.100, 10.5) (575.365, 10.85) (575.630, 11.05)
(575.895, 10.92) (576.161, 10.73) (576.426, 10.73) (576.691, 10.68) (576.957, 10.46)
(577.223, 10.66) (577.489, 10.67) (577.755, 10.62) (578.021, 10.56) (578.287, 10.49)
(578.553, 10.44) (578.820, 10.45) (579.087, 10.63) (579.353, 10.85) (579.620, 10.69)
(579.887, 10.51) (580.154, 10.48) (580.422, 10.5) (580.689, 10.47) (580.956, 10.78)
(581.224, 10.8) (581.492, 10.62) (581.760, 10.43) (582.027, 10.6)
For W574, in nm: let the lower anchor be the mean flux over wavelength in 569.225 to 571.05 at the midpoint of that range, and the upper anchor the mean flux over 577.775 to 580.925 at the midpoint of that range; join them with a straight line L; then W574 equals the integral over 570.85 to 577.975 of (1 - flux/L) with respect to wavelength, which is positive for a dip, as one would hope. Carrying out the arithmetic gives 0.00 nm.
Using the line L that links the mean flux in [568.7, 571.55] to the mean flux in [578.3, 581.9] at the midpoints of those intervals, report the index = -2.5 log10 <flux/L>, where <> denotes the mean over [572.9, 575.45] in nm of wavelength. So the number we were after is 0.00 mag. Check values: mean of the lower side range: 10.9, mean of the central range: 10.8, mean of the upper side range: 10.6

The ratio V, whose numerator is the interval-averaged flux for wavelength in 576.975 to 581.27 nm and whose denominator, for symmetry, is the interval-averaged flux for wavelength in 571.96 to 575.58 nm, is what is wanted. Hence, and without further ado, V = 1.0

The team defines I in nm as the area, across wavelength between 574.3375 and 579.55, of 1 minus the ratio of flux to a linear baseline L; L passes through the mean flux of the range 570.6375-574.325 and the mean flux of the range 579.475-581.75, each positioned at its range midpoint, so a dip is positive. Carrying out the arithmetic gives 0.01 nm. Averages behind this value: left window 10.9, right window 10.6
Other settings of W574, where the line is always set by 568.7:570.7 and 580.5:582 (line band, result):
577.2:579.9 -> 0.027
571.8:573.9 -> 0.005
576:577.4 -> 0.014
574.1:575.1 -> -0.001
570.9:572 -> 0.008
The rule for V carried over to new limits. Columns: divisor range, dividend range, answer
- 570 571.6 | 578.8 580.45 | 0.97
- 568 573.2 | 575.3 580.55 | 0.97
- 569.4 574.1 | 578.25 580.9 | 0.97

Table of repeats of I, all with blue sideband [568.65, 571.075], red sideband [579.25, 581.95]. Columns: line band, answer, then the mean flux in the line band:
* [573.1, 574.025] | 0.01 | 10.7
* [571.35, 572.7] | -0.01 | 10.9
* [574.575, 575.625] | 0.00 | 10.8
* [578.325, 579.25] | 0.01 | 10.5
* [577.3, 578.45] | 0.01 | 10.6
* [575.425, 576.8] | -0.01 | 10.8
